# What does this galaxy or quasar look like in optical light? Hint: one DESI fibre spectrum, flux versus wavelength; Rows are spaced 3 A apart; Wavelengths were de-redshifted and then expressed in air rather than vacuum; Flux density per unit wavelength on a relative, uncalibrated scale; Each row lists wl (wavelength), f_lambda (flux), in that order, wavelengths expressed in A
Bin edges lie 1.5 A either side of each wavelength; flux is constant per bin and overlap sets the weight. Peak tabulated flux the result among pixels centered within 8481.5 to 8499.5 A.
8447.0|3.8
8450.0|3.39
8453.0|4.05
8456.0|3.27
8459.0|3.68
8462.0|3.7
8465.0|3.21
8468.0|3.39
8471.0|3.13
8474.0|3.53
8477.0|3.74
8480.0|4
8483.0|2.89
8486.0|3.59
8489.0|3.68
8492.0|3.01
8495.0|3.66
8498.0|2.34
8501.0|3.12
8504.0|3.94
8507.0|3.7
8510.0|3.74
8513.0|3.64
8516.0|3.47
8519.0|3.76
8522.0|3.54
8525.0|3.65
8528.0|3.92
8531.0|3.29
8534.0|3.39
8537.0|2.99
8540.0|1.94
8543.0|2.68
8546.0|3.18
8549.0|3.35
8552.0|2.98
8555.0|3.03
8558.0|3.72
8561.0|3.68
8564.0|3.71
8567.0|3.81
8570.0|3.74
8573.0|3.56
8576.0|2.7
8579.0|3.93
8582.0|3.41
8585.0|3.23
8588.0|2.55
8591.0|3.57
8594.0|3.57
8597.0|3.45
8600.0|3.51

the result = 3.68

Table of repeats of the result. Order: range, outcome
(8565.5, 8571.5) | 3.81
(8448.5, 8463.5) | 4.05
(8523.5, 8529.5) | 3.92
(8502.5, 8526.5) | 3.94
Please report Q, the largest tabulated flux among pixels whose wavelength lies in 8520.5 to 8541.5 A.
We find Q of 3.92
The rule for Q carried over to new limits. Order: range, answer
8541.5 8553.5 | 3.35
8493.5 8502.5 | 3.66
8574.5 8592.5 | 3.93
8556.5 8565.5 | 3.72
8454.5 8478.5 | 3.74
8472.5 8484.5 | 4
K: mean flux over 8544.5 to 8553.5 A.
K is 3.17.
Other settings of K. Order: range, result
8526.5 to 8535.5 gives 3.53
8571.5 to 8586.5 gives 3.37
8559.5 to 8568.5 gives 3.73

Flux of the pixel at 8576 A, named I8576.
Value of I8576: 2.7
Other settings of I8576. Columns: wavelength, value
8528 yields 3.92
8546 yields 3.18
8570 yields 3.74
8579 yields 3.93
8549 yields 3.35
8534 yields 3.39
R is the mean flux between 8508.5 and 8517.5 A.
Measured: 3.62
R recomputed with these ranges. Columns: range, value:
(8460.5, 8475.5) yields 3.39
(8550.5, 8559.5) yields 3.24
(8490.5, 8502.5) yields 3.03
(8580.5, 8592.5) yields 3.19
